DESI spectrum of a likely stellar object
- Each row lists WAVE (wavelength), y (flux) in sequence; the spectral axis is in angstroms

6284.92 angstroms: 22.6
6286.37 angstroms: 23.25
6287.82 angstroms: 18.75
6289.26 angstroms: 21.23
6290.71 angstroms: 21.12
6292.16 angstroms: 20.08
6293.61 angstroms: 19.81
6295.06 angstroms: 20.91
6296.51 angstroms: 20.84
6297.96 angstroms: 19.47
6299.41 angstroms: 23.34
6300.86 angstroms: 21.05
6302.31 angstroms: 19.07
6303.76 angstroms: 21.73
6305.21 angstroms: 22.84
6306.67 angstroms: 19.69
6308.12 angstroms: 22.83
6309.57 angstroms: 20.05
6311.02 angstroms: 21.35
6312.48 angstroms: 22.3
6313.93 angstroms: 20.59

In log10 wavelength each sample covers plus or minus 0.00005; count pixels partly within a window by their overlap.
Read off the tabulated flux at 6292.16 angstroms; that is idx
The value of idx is 20.08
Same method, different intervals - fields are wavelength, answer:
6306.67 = 19.69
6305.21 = 22.84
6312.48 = 22.3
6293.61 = 19.81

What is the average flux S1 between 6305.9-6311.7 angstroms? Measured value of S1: 21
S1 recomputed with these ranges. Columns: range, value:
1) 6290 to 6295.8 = 20.5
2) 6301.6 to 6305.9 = 21.2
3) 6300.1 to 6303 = 20.1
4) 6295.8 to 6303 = 20.8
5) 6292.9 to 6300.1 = 20.9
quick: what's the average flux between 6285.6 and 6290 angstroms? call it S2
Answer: 21.1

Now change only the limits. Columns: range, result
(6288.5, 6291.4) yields 21.2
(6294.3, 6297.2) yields 20.9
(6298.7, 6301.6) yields 22.2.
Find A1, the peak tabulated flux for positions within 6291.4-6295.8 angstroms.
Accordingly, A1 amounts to 20.91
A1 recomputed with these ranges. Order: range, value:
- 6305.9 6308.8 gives 22.83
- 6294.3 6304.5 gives 23.34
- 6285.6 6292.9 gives 23.25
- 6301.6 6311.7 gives 22.84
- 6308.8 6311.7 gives 21.35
